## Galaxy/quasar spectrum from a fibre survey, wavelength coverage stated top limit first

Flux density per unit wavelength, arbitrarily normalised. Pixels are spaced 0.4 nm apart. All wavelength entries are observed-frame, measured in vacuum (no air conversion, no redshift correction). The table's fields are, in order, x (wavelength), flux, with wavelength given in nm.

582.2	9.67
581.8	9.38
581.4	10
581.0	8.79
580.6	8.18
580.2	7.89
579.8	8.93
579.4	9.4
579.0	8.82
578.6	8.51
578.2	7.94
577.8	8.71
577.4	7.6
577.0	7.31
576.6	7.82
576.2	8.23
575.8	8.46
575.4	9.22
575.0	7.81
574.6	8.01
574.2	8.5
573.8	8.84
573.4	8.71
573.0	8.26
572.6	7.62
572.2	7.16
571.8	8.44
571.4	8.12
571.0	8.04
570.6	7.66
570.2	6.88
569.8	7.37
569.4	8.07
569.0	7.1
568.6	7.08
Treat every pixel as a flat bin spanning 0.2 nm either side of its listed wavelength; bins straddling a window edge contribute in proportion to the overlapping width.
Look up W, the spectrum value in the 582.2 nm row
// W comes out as 9.67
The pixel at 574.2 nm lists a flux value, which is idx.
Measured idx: 8.5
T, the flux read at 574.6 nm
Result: 8.01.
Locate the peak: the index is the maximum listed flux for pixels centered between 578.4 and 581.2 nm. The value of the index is 9.4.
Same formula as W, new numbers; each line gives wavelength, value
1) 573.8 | 8.84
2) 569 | 7.1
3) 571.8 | 8.44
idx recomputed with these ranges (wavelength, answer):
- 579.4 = 9.4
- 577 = 7.31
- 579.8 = 8.93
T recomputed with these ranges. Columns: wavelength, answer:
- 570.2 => 6.88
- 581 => 8.79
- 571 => 8.04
